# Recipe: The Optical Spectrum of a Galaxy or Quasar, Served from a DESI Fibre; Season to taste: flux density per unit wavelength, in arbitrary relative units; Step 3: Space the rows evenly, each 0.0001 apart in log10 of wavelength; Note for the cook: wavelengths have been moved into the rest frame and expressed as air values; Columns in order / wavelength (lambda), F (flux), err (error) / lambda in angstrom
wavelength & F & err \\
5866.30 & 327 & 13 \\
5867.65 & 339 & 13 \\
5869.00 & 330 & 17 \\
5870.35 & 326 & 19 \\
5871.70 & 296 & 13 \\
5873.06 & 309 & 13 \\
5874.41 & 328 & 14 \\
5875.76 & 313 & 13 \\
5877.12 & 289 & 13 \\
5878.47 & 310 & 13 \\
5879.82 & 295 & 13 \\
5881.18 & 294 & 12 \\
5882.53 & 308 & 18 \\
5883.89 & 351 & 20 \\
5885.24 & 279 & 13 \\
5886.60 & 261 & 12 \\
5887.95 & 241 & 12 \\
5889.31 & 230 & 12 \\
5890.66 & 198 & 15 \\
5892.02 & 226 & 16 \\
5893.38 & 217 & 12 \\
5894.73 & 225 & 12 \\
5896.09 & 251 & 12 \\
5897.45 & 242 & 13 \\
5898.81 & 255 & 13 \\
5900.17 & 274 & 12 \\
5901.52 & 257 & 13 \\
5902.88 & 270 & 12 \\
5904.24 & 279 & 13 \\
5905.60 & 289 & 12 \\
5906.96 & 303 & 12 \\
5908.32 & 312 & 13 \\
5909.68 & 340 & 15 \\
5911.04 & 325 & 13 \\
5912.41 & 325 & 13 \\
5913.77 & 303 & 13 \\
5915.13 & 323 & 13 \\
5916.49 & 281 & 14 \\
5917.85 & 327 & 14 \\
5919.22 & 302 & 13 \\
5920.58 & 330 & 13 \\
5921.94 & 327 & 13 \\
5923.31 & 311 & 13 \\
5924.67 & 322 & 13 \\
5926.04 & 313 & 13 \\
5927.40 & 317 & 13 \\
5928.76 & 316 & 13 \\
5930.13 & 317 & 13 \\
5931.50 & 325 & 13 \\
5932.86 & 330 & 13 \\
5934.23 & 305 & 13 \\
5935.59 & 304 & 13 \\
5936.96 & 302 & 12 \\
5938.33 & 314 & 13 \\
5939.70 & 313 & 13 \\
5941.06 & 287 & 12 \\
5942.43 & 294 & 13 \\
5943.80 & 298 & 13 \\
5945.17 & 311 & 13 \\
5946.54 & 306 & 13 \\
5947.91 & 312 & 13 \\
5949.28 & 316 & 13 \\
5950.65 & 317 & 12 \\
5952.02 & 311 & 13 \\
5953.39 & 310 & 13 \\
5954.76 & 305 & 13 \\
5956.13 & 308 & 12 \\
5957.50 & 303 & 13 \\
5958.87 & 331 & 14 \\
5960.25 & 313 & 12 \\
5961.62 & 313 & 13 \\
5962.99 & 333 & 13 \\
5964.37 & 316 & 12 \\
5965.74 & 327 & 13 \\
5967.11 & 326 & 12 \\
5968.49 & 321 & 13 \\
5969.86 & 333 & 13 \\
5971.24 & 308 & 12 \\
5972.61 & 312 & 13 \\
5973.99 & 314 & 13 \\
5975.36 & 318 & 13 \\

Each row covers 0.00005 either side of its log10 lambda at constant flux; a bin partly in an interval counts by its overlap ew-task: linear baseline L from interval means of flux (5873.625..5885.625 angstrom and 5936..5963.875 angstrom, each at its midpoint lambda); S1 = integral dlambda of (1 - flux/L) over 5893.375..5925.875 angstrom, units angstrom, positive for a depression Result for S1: 1.65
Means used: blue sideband 308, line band 293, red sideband 310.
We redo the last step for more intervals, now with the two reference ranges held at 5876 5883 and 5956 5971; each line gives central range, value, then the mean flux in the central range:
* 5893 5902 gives 1.7 angstrom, 247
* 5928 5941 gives 0.0 angstrom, 313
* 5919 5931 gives -0.3 angstrom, 318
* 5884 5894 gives 2.0 angstrom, 243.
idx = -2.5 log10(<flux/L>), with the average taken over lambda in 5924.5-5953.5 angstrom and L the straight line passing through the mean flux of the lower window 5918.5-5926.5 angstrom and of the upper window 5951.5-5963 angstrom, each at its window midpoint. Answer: 0.02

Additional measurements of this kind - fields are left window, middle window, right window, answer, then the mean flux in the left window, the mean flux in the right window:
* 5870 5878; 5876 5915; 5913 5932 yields 0.13 mag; 309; 315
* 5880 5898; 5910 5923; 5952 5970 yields -0.13 mag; 257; 318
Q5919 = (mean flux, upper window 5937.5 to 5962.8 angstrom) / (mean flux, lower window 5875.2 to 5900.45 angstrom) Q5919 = 1.16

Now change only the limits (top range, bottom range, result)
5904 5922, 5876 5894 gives 1.15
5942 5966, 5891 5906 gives 1.24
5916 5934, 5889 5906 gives 1.28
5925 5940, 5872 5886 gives 1.02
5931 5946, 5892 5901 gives 1.27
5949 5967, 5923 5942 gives 1.01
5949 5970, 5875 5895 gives 1.17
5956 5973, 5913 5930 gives 1.01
